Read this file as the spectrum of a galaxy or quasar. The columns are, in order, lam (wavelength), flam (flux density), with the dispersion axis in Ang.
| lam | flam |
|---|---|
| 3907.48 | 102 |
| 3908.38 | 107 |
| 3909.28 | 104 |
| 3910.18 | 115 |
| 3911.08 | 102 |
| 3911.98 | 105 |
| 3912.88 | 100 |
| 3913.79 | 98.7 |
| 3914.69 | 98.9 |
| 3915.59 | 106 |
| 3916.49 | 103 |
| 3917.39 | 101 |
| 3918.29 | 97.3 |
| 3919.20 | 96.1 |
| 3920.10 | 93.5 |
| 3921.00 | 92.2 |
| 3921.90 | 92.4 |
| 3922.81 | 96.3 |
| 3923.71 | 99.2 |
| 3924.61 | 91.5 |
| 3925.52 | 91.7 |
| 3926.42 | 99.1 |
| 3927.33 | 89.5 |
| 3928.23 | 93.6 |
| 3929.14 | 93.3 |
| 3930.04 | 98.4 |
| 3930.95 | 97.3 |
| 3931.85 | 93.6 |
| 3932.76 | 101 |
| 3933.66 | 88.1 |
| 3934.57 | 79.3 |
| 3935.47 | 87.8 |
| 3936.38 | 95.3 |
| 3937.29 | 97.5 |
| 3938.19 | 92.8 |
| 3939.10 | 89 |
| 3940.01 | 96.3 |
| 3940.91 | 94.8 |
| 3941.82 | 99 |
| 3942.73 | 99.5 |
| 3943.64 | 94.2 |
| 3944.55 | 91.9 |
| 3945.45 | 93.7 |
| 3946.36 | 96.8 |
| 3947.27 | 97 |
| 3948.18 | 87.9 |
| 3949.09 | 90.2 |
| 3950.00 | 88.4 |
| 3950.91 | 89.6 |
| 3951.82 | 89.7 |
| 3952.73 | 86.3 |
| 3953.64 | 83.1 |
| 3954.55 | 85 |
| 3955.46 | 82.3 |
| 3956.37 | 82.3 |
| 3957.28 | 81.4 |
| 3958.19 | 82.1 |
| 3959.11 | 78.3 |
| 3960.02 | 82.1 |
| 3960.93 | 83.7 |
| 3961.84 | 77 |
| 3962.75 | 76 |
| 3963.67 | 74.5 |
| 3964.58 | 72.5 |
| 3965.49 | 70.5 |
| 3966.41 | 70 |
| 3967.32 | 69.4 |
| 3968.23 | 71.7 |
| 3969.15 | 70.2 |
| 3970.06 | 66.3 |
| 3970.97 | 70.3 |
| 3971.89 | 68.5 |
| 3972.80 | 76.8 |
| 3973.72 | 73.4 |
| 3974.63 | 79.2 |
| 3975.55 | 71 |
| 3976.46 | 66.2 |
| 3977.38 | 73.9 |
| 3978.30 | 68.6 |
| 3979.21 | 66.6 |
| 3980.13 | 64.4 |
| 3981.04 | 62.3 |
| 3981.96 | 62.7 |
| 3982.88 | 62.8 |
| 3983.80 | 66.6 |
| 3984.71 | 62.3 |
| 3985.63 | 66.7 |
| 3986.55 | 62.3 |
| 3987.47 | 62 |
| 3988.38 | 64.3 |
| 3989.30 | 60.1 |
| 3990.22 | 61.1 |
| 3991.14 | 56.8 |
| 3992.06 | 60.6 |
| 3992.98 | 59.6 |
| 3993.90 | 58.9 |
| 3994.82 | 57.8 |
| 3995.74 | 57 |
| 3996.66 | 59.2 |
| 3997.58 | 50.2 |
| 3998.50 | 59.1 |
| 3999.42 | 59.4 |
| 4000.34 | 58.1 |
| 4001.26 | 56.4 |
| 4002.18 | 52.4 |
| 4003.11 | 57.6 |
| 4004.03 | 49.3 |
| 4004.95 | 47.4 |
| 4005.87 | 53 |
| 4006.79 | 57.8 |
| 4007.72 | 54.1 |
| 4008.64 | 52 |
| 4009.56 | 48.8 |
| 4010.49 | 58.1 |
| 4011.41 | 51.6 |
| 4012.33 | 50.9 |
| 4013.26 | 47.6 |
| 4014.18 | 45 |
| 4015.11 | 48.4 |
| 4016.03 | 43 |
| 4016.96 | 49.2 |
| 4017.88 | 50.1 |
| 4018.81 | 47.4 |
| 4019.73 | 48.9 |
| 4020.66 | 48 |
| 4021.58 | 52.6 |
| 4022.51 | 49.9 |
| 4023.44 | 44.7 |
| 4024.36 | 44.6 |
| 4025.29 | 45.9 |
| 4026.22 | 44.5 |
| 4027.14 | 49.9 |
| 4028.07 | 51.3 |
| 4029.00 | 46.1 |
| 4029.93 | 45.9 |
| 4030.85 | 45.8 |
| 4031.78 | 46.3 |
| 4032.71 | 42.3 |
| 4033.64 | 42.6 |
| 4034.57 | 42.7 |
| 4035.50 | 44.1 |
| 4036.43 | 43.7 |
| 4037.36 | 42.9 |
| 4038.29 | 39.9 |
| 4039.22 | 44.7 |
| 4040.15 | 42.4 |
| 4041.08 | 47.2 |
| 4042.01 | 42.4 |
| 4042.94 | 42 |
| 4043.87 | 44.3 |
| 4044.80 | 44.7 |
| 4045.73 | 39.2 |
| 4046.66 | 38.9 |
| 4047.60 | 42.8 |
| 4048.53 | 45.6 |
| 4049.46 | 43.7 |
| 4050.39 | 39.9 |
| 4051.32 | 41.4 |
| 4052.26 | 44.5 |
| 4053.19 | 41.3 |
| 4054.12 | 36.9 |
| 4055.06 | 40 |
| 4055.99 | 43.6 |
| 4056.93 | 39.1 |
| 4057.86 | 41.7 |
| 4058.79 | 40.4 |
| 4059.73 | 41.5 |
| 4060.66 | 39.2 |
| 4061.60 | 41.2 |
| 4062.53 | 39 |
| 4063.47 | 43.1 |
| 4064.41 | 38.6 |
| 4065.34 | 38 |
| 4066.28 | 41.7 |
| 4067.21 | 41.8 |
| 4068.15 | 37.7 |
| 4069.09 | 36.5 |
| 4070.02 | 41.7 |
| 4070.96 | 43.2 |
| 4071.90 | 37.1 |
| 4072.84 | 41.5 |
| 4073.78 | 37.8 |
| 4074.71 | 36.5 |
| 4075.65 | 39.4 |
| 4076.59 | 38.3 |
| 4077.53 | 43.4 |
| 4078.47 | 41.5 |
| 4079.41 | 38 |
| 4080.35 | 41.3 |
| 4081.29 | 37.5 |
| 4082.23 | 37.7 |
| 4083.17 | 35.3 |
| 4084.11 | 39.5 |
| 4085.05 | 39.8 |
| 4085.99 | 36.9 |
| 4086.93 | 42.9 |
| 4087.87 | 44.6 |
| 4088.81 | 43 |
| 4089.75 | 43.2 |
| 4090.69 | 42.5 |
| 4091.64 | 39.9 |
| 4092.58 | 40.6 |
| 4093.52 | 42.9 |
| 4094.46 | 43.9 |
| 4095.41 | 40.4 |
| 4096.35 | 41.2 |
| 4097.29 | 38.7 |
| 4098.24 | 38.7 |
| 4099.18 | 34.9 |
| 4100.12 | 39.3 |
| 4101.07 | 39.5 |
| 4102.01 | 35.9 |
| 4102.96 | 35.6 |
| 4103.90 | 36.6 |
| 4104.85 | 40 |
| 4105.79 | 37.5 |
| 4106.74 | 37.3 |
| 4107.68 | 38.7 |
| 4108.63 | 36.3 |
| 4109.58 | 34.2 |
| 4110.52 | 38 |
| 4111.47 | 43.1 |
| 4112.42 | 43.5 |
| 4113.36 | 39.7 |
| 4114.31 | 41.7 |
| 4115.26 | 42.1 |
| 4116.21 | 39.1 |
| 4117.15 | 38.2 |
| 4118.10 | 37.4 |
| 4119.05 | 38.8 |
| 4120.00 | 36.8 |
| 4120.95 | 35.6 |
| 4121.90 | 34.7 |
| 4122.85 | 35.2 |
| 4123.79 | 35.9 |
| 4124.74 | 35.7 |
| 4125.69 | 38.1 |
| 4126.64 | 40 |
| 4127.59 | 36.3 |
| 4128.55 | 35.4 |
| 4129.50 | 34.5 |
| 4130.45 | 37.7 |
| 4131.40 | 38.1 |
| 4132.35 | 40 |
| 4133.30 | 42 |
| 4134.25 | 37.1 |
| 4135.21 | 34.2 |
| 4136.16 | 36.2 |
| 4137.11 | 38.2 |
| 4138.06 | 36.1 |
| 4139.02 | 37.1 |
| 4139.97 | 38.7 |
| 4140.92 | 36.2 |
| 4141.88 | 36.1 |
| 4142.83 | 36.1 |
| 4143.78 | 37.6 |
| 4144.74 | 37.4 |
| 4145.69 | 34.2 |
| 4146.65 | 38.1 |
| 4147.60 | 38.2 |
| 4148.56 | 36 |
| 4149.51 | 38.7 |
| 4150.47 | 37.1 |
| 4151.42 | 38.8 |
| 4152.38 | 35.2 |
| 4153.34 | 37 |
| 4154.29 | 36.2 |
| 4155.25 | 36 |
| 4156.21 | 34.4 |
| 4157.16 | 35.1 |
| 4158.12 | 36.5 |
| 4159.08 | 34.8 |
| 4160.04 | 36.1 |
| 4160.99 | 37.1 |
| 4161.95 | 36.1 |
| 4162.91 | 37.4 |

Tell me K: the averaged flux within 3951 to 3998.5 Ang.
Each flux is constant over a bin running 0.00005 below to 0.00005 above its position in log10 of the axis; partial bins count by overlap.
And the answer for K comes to 70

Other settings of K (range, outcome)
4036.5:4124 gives 40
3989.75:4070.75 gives 46.9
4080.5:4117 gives 39.5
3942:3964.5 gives 86.3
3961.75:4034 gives 58.1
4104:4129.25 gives 38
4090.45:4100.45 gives 40.2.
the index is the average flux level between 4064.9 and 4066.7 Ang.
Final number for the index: 39.7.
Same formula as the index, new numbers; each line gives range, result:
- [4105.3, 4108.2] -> 37.9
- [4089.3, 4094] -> 41.8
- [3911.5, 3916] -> 102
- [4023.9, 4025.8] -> 45.2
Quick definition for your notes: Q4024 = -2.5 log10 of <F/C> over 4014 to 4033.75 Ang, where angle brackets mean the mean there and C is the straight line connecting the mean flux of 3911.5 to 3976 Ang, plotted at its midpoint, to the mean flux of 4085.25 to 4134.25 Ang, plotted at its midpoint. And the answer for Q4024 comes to 0.34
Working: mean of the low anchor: 88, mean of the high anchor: 38.9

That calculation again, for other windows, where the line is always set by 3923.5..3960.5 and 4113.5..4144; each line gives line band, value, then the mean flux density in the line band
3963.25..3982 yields 0.17 mag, 70.1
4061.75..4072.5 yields 0.35 mag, 39.9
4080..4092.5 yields 0.22 mag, 40.3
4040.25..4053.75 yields 0.38 mag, 42.7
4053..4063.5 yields 0.38 mag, 40.5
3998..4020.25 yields 0.35 mag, 51.9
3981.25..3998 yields 0.26 mag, 60.6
